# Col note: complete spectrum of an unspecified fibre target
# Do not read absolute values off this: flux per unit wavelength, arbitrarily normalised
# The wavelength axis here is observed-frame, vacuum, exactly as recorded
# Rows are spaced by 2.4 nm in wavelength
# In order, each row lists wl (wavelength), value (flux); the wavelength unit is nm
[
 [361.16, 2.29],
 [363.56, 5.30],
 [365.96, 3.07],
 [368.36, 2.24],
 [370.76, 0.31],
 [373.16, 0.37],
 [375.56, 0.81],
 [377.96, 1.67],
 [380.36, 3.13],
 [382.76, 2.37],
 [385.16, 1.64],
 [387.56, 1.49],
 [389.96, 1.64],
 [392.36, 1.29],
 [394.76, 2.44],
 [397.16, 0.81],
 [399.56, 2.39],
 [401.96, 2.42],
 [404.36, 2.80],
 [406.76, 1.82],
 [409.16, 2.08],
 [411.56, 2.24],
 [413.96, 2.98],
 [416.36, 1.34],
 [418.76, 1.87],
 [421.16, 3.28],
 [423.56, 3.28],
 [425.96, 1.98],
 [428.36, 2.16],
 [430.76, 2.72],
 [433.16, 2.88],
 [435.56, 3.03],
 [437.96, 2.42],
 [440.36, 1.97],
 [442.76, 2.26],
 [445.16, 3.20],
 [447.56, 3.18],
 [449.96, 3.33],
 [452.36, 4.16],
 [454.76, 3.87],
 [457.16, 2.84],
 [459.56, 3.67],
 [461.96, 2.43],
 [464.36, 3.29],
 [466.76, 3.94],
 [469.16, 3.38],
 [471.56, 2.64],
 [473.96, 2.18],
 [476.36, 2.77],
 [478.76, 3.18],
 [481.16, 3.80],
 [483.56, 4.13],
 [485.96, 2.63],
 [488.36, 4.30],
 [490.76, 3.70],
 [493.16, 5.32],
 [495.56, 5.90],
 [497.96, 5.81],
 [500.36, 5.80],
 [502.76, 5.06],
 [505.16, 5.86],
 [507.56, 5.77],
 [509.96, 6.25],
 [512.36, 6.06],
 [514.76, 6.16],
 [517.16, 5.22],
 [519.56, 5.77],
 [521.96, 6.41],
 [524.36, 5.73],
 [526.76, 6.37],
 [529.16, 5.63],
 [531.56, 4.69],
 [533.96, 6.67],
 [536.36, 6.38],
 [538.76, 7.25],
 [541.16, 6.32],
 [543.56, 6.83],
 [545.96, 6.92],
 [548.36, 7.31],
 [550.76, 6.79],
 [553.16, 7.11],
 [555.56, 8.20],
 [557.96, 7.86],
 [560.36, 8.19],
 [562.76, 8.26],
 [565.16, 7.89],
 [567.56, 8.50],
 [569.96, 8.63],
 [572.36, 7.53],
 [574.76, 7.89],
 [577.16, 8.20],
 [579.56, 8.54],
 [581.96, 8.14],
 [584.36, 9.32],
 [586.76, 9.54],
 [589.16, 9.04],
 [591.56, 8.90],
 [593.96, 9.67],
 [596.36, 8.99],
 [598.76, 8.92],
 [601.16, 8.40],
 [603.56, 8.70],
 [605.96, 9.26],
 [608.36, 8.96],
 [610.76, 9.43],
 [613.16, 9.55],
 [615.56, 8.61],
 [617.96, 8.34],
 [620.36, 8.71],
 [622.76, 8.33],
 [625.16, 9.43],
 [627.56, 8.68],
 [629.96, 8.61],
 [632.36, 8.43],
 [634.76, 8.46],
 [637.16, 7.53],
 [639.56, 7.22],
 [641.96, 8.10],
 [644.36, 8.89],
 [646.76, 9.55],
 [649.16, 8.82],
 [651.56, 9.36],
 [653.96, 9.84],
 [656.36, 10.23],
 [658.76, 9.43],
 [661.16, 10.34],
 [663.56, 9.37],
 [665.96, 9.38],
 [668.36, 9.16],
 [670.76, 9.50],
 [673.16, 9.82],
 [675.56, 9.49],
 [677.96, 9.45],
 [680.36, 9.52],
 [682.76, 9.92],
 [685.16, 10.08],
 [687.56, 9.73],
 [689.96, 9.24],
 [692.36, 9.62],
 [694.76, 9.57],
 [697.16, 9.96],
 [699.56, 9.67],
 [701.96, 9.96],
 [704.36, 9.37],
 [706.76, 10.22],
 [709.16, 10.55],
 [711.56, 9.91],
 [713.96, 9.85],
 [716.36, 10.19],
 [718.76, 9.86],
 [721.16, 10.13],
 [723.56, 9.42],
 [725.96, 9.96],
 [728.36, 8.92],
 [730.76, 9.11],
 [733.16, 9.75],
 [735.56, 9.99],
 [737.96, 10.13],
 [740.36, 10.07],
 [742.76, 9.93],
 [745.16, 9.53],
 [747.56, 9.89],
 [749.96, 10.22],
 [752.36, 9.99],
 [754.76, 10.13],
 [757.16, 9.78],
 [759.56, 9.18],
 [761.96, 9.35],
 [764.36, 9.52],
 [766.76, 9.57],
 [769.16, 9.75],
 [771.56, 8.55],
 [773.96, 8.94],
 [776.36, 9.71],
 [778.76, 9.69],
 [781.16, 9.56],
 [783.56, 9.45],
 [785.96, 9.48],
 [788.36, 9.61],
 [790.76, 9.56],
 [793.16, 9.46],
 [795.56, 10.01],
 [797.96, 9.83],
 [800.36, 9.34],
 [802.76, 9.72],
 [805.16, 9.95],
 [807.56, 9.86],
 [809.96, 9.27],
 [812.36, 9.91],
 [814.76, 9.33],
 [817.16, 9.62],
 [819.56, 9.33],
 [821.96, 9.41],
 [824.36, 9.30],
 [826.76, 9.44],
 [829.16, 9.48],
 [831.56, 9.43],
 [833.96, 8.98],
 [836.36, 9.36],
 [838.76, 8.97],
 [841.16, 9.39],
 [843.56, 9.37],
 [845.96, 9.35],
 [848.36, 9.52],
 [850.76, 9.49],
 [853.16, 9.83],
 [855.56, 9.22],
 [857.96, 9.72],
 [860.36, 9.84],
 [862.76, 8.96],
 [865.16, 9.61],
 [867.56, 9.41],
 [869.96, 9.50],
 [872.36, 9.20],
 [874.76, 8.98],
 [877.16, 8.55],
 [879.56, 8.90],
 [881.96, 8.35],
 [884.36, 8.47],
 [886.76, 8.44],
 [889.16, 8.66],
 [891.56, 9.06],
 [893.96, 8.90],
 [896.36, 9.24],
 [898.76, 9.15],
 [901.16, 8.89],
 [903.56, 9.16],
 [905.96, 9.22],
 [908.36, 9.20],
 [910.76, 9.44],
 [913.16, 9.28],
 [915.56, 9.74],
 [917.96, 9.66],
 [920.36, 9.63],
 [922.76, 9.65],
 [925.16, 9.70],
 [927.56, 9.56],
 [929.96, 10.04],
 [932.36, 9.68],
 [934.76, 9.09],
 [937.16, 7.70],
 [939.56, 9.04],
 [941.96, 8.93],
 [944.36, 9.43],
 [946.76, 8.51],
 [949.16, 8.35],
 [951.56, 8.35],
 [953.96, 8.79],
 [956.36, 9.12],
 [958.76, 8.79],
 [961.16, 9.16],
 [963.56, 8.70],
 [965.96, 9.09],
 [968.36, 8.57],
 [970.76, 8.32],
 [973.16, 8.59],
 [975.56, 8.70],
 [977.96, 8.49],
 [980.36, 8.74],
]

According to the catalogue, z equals 0.234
